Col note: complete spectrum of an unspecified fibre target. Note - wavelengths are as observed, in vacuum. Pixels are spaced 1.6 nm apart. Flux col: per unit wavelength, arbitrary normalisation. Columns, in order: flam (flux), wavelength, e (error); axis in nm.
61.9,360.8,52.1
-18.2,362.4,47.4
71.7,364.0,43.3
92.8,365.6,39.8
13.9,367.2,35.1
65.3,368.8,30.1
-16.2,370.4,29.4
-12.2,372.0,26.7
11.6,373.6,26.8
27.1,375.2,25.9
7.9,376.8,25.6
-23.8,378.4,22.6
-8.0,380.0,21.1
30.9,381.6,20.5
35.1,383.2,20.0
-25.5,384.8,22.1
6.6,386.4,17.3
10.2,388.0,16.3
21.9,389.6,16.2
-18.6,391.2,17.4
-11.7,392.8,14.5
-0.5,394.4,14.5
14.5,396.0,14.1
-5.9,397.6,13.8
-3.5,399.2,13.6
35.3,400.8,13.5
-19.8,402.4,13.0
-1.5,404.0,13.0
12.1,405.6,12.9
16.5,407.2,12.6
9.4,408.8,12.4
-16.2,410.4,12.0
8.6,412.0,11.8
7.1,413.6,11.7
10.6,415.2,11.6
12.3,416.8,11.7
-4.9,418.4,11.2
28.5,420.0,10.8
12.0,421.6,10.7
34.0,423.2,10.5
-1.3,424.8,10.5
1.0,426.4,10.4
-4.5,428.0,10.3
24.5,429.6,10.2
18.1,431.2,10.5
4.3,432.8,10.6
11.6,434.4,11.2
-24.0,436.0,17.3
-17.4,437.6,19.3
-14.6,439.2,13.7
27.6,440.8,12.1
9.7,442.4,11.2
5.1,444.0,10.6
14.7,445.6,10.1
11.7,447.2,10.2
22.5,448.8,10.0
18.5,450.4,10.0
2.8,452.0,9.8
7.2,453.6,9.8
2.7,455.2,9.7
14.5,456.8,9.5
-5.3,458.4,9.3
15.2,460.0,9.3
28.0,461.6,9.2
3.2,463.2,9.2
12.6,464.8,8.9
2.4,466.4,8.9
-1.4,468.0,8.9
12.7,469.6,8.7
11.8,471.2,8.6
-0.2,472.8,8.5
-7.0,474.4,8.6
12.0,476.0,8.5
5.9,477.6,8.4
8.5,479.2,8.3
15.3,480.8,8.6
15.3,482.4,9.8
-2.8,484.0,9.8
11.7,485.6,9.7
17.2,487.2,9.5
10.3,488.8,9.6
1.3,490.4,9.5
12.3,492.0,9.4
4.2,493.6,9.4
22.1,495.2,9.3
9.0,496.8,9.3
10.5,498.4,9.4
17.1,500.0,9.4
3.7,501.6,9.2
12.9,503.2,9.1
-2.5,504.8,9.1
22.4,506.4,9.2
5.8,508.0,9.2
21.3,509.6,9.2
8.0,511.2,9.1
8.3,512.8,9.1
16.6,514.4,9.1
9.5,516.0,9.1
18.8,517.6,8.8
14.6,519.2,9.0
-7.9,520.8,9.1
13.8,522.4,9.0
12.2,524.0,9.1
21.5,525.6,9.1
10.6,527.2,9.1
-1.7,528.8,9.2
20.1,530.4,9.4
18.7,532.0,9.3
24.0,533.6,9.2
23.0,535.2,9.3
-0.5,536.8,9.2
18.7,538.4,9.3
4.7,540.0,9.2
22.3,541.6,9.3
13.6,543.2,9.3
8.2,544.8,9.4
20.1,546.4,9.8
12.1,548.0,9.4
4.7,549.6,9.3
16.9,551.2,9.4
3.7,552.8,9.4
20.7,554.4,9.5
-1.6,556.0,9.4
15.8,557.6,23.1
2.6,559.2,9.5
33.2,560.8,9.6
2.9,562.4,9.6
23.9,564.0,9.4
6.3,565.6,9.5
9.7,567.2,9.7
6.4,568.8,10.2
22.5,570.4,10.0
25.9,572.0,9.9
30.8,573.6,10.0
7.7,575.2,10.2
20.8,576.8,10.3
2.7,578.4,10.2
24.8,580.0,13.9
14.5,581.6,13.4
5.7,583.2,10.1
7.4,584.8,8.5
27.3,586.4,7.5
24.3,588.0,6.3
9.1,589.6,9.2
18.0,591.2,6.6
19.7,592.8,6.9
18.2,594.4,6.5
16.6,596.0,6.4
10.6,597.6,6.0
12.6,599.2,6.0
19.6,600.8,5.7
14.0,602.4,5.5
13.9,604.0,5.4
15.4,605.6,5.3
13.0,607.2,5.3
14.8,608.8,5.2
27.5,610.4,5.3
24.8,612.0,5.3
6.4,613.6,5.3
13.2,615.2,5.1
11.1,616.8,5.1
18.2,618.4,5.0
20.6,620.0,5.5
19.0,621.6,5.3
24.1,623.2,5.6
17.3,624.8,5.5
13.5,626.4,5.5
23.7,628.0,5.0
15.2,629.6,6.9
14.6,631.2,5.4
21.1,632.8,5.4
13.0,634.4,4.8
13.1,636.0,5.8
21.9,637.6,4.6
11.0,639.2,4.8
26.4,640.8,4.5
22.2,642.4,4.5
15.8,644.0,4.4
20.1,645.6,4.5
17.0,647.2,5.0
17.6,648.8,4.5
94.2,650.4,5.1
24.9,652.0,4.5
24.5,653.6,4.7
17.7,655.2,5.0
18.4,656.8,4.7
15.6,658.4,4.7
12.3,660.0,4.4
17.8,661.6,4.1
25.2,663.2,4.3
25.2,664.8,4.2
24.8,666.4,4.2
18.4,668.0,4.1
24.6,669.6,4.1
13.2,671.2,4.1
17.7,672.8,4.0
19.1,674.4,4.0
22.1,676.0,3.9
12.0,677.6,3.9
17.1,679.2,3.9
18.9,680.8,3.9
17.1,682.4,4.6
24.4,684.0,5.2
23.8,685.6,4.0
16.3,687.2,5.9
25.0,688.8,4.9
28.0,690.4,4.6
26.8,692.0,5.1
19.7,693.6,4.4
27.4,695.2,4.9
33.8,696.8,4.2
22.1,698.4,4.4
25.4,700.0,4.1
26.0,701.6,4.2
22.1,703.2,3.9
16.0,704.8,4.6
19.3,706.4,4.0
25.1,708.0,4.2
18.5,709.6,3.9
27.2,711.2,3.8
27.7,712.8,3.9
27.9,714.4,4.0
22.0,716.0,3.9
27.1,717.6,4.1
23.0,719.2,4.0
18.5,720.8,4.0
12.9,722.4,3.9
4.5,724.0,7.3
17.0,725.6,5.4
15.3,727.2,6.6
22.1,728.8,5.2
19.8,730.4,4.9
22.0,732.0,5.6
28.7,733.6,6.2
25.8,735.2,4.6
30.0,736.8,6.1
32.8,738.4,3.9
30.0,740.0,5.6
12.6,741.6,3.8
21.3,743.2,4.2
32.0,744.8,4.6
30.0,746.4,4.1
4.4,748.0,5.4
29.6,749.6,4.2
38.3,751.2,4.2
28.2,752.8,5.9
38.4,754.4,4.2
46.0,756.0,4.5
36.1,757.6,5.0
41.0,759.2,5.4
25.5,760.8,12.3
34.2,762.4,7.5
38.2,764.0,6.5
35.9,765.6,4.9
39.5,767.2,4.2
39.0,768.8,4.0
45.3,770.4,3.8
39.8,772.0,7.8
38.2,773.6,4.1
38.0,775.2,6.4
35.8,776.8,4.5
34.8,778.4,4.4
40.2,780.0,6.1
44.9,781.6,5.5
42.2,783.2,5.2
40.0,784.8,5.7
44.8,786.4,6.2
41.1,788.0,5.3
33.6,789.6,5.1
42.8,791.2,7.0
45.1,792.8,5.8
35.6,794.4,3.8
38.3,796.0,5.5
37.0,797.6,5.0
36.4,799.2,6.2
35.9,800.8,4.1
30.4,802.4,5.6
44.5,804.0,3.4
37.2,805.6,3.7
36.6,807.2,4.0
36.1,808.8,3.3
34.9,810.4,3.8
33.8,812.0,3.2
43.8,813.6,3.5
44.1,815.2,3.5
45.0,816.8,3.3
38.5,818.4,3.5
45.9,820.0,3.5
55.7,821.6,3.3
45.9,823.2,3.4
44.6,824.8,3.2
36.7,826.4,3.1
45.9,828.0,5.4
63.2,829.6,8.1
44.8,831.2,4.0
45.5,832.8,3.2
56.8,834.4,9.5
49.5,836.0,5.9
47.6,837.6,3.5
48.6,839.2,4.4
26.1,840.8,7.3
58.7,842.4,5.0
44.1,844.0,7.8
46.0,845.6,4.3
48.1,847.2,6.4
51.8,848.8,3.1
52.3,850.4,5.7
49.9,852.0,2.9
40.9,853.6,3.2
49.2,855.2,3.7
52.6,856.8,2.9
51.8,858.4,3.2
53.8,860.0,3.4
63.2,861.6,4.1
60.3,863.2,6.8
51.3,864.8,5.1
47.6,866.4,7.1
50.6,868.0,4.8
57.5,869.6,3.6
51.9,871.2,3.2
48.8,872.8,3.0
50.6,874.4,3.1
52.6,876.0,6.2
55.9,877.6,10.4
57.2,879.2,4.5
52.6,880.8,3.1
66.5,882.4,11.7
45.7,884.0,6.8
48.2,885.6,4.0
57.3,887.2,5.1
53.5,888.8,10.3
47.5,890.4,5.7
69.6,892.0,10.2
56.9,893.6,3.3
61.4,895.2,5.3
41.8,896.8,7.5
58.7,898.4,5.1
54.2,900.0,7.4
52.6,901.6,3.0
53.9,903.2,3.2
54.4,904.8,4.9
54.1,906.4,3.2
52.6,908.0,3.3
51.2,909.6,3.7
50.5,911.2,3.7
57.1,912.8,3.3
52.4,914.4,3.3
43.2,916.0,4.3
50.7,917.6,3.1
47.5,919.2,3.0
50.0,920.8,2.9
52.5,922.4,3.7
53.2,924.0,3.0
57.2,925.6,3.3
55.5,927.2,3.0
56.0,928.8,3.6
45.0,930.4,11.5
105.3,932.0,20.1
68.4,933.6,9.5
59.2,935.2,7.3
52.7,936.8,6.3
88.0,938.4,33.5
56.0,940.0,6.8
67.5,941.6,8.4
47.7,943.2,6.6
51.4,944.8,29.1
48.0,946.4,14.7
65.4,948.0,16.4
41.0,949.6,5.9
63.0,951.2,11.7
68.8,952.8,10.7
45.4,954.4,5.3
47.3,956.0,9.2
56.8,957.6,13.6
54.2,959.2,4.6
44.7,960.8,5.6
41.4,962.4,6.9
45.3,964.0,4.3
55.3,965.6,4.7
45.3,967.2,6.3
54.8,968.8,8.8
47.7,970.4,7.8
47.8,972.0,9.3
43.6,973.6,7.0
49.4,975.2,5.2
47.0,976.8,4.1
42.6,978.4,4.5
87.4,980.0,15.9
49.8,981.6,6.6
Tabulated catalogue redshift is 0.88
